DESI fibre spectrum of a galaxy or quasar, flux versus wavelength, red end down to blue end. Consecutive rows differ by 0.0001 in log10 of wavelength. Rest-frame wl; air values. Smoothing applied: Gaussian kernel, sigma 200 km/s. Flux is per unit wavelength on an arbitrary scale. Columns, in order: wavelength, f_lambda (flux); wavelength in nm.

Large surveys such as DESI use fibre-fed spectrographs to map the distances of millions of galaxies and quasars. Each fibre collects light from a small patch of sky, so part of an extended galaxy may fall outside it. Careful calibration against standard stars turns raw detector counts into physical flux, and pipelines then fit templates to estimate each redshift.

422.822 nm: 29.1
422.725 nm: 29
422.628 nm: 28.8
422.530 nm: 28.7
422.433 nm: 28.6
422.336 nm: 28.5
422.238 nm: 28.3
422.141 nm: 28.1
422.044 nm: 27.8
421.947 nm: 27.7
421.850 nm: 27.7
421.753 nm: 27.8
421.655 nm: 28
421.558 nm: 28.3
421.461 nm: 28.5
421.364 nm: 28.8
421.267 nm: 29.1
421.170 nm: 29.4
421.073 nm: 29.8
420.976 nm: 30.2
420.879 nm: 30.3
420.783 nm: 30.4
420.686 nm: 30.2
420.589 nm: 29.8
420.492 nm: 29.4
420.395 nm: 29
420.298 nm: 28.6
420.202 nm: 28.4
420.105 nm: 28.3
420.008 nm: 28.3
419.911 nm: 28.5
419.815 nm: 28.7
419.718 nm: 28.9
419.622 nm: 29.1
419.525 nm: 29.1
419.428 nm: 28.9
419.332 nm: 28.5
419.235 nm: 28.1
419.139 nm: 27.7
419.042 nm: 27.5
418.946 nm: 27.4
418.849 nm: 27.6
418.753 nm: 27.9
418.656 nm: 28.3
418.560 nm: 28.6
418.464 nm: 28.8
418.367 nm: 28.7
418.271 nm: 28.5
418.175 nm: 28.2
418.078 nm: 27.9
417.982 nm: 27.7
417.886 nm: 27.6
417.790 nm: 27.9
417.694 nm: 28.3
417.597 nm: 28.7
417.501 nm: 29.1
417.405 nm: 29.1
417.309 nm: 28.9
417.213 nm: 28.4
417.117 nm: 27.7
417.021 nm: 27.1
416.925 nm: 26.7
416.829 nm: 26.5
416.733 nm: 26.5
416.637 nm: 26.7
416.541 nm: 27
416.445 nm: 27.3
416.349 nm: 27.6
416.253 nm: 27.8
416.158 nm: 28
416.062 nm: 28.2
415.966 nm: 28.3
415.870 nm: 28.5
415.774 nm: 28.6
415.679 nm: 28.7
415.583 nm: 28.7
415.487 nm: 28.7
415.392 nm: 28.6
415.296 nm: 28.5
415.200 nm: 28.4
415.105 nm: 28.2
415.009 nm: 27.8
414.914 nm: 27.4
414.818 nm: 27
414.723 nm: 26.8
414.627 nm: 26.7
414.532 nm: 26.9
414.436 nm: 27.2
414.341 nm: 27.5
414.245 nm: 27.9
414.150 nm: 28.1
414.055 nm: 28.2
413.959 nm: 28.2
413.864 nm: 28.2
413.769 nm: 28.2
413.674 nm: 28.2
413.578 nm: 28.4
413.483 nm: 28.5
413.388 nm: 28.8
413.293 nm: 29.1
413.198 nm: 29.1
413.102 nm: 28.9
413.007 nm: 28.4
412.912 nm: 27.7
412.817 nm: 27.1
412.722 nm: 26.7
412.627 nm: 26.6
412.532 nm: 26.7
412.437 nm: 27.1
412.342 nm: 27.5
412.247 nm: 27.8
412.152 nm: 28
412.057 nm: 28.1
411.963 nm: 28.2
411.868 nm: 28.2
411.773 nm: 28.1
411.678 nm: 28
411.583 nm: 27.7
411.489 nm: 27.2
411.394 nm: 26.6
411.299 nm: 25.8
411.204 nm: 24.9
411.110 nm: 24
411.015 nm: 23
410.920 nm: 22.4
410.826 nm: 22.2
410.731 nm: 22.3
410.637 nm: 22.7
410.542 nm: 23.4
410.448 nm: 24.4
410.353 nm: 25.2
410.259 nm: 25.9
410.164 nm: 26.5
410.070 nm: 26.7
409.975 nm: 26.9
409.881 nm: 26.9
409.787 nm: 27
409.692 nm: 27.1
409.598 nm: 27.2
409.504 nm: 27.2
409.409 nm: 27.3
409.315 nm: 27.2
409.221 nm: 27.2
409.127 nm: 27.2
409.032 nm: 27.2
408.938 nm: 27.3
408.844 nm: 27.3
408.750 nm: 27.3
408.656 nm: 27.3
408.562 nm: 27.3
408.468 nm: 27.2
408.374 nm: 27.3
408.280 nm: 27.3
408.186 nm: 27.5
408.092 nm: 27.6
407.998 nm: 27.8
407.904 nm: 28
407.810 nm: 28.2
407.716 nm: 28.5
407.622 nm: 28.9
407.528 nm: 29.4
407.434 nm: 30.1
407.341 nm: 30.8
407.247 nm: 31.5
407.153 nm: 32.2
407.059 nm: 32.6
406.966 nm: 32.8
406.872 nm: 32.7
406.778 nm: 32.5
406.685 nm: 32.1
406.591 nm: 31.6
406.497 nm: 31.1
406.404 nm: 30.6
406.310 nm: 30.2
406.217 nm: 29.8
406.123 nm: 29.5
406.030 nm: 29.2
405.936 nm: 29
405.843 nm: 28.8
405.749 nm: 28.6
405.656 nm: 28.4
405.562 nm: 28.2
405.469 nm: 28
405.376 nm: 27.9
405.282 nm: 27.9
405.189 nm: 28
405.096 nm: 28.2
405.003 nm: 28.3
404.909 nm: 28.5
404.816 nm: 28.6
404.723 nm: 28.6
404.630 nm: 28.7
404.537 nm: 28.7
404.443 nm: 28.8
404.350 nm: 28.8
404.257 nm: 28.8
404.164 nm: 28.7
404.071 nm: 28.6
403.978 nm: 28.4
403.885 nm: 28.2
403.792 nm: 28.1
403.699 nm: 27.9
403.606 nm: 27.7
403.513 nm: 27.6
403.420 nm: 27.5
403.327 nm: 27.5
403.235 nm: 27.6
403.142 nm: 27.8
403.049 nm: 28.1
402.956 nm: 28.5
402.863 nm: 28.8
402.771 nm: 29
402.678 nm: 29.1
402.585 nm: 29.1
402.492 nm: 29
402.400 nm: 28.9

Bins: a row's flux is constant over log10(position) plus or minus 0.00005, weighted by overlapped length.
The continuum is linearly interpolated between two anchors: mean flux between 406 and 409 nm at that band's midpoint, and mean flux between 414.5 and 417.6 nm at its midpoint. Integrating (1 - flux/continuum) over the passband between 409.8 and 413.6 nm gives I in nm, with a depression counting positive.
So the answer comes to 0.282 nm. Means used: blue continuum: 29.5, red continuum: 27.9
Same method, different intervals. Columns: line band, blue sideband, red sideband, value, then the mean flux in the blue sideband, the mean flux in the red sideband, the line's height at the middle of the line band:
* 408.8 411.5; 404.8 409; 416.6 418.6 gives 0.290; 29.2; 28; 28.8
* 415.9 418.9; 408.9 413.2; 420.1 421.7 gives 0.035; 26.5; 29.2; 28.3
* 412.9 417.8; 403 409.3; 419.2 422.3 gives 0.136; 28.8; 28.8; 28.8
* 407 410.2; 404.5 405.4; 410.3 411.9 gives -0.200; 28.4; 25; 26.4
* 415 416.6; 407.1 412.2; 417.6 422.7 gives -0.015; 27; 28.6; 27.9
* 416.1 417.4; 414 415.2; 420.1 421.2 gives 0.036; 27.5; 29.5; 28.2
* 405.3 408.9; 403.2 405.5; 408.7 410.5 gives -0.242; 28.2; 26.8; 27.5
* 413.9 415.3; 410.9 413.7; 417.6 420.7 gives 0.001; 27.3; 28.4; 27.7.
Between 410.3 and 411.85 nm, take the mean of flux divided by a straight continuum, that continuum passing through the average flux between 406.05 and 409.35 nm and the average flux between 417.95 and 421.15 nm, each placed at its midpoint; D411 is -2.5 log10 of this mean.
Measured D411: 0.17 mag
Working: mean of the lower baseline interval 29.2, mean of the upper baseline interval 28.7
